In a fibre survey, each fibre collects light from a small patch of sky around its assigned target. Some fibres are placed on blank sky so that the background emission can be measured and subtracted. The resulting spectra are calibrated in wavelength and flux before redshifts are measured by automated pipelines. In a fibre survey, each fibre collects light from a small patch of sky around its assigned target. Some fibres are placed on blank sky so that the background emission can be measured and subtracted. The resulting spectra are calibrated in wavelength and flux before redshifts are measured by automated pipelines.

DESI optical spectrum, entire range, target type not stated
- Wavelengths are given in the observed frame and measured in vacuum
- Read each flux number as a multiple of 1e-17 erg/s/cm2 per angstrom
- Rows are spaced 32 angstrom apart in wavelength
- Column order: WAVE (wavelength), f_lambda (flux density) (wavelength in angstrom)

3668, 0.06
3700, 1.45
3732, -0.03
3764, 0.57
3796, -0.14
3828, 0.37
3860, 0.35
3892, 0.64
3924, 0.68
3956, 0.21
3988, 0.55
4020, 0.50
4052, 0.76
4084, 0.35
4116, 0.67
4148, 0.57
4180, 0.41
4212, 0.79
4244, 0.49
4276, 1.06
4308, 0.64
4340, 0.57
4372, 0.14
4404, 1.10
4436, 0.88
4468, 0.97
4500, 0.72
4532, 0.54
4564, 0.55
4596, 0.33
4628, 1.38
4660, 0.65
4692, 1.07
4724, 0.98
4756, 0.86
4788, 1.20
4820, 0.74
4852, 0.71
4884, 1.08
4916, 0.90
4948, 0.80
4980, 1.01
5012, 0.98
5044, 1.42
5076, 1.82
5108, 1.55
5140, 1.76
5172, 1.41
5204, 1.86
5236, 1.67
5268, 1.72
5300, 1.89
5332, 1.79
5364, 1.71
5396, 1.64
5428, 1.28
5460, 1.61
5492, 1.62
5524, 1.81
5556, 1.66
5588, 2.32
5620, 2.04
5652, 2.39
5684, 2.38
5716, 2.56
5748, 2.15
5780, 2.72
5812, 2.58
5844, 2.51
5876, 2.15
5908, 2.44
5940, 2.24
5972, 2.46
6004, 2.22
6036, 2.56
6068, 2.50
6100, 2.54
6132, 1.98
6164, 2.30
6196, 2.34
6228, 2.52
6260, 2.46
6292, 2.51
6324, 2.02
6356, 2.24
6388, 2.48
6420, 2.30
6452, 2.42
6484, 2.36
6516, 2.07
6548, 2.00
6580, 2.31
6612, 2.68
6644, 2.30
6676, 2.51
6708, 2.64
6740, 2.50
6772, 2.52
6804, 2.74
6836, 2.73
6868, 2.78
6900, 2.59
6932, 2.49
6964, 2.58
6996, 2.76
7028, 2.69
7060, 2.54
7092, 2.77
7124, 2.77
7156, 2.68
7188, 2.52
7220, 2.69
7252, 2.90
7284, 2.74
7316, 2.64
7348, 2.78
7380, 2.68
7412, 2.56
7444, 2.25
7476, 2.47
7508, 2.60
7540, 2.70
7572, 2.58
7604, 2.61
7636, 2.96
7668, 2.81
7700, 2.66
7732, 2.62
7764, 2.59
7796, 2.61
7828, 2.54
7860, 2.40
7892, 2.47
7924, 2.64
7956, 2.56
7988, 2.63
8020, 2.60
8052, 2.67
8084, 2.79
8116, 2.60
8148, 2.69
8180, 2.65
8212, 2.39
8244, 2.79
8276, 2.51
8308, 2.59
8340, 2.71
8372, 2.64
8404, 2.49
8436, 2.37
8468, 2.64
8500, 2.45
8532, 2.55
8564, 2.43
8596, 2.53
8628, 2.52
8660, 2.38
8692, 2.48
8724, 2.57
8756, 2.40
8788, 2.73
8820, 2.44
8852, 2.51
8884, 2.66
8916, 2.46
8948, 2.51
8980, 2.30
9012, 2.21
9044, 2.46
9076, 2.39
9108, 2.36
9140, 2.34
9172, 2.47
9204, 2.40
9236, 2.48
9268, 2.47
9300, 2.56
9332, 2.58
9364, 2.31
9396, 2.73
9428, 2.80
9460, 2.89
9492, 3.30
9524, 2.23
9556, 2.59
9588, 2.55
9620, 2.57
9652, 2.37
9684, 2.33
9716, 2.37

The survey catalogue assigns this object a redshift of 0.26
